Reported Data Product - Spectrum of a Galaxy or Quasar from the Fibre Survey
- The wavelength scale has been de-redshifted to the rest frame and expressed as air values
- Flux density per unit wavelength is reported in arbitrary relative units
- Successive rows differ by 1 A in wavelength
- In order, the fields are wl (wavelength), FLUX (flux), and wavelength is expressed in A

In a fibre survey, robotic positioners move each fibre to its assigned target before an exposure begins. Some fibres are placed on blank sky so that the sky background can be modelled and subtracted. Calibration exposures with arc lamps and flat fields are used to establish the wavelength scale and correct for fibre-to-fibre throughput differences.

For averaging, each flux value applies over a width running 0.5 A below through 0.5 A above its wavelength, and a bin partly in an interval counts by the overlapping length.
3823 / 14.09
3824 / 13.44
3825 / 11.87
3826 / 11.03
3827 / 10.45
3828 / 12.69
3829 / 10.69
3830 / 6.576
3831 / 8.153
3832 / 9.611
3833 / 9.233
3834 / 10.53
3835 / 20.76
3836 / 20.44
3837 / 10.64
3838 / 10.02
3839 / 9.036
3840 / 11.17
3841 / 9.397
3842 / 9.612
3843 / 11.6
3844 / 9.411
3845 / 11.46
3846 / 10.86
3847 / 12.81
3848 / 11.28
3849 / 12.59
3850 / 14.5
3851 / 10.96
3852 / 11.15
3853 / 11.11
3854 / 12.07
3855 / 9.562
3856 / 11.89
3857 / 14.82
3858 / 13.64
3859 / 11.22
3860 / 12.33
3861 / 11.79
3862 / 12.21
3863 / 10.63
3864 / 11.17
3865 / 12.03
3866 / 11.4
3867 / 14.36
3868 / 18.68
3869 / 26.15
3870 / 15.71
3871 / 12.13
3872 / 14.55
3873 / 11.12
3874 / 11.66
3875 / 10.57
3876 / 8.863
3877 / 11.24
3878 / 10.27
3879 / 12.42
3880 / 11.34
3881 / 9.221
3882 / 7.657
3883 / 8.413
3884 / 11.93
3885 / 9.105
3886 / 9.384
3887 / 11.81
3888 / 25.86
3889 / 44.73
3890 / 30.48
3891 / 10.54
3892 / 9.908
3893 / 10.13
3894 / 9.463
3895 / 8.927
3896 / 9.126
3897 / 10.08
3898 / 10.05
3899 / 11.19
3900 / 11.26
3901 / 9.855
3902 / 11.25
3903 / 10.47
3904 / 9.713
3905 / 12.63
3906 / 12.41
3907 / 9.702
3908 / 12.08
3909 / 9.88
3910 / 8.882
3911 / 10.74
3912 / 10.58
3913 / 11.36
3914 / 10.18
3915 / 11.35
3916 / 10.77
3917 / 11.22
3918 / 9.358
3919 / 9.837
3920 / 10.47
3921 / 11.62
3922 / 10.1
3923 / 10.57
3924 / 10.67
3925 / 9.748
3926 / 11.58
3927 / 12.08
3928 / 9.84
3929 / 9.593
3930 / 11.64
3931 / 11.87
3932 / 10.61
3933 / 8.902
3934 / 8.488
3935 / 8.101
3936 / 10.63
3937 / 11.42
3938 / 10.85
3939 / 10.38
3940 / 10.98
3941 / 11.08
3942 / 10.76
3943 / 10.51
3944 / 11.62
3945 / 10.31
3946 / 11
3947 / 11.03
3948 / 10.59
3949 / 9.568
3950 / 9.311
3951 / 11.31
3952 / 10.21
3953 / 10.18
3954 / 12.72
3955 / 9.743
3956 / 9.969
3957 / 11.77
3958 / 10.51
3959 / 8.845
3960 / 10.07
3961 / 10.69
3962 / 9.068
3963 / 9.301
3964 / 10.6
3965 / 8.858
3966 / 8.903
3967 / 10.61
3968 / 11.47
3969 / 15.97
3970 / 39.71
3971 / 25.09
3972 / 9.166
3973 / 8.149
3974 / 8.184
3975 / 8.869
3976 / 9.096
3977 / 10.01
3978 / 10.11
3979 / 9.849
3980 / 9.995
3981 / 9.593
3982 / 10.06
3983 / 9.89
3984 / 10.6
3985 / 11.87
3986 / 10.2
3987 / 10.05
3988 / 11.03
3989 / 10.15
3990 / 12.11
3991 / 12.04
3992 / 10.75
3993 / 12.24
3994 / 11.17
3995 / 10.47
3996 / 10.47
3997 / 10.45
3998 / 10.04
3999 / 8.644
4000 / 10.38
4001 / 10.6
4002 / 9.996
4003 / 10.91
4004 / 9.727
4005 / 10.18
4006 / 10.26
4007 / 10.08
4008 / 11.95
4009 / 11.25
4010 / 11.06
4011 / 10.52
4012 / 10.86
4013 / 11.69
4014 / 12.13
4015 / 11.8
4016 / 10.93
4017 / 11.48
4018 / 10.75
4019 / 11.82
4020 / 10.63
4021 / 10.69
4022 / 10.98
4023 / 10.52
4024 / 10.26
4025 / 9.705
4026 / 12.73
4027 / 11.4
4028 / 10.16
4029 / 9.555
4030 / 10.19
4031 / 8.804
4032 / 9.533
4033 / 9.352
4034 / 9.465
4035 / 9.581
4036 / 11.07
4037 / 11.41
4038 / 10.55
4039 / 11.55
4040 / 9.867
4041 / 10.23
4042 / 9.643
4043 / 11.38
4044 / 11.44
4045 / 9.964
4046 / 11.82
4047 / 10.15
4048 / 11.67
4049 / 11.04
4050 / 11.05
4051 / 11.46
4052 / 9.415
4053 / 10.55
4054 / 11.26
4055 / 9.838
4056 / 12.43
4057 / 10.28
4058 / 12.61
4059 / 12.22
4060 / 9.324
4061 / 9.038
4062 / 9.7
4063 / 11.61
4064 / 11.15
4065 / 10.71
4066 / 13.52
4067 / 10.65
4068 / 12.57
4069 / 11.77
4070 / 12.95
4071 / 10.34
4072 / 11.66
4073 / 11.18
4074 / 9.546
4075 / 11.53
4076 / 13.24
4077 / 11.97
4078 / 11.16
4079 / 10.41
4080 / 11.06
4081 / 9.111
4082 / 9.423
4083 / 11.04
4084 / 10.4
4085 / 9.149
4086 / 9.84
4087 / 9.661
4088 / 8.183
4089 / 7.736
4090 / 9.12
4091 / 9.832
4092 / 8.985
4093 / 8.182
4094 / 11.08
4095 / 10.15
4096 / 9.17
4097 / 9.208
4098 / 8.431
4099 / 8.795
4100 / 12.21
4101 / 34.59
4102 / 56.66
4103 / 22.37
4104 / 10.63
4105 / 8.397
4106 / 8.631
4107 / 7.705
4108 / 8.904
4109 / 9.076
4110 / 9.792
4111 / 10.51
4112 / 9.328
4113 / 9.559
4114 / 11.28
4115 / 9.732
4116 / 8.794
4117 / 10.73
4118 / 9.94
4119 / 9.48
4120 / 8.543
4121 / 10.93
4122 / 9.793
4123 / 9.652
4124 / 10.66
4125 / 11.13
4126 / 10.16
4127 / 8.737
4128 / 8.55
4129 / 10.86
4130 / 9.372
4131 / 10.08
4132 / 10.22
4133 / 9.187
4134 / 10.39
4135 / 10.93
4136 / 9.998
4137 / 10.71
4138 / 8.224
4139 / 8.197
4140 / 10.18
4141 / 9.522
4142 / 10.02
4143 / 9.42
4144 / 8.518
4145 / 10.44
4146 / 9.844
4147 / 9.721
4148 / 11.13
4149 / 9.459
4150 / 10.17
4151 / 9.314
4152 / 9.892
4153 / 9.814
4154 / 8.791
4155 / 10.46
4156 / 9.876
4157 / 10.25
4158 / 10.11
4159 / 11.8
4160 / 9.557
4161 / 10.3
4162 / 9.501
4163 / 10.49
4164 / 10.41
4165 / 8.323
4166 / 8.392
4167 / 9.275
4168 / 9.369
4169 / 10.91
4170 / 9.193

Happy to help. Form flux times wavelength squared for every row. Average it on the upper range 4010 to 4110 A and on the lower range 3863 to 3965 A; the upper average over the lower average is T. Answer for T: 1.1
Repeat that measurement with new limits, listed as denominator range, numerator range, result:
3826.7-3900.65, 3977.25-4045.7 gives 0.92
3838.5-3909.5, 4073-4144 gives 1.00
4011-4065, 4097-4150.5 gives 1.10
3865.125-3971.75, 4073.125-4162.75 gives 1.00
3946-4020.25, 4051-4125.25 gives 1.08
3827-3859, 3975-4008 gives 0.97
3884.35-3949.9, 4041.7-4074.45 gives 1.03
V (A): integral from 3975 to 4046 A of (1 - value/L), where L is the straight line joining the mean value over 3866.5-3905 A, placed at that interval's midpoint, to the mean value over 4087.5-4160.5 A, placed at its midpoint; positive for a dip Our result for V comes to 8.1 A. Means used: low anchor 13.1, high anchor 10.8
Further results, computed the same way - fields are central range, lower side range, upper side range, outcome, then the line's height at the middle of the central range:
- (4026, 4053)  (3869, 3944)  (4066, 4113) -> 3.0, 11.8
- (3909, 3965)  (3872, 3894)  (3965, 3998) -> 9.5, 12.6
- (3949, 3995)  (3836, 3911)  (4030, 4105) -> 2.4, 11.9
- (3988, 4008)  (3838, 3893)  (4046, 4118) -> 2.4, 12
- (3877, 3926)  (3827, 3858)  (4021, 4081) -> -2.2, 11.3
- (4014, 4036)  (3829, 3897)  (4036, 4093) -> 1.0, 11.1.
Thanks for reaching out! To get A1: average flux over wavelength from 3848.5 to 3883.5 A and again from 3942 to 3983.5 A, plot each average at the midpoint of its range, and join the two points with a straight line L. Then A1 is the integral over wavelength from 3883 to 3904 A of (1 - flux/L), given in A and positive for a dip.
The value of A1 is -2.7 A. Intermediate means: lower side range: 12.3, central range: 13.6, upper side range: 11.3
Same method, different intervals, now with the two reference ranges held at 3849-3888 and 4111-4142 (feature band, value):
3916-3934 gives 1.86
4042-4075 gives -1.82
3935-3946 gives 0.81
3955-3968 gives 1.61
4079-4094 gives 1.06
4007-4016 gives -0.32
